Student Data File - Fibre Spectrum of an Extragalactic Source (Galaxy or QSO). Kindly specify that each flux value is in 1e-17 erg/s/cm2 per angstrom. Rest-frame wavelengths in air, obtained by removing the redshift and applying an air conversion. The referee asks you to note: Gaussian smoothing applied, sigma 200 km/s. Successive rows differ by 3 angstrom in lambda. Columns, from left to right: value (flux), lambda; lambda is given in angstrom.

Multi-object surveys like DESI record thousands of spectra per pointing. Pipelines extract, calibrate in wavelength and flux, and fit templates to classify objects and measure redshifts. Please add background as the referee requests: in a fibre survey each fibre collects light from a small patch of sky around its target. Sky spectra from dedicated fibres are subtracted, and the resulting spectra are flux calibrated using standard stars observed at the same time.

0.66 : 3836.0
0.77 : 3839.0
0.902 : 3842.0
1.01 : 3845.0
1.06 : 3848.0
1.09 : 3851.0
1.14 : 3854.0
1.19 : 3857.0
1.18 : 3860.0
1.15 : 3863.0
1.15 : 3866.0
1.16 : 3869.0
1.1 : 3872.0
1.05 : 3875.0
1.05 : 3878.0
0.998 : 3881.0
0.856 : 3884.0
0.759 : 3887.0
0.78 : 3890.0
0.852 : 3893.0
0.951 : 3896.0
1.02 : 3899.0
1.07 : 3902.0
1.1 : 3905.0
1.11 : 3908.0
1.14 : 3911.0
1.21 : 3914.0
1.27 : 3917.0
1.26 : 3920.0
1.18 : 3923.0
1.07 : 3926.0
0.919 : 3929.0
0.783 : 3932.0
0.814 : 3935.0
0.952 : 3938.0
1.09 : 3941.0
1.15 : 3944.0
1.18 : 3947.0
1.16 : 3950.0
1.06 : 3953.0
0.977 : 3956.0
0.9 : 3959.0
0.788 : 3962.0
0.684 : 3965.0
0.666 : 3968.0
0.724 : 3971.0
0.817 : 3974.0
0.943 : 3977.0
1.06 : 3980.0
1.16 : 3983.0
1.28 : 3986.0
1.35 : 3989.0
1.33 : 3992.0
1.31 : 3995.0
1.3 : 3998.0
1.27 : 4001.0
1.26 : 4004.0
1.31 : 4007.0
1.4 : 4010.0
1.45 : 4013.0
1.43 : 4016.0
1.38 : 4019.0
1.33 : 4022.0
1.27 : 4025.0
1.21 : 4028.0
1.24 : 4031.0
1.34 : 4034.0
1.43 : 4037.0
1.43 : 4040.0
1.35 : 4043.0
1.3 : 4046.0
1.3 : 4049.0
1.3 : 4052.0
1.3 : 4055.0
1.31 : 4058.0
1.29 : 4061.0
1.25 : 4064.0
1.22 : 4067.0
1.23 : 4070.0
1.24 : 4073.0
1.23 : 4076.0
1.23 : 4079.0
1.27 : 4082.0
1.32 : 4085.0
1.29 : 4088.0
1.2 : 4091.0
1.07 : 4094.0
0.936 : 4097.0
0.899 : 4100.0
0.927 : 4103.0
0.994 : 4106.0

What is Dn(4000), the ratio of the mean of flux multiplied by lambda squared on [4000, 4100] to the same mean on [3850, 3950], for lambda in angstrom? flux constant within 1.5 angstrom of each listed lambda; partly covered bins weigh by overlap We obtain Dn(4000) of 1.3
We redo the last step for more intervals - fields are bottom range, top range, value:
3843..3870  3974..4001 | 1.14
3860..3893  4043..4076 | 1.39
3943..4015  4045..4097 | 1.18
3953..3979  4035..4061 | 1.68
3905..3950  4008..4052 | 1.31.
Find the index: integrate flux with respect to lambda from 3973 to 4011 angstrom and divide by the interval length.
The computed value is 1.22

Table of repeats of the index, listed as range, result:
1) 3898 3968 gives 1.03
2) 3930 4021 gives 1.1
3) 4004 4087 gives 1.31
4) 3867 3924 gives 1.05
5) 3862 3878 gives 1.11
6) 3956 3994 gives 0.98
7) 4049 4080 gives 1.26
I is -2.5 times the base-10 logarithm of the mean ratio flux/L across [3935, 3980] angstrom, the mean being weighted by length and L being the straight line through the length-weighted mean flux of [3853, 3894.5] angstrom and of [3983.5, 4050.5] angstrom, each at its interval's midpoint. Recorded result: 0.27 mag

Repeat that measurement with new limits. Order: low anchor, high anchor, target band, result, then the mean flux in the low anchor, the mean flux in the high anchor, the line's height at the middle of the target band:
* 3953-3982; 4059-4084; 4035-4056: -0.17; 0.857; 1.25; 1.15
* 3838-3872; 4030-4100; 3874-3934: 0.10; 1.08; 1.26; 1.12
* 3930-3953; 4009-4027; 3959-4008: 0.14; 1.02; 1.37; 1.21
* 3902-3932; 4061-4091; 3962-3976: 0.49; 1.12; 1.25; 1.16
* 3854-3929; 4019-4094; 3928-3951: 0.13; 1.07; 1.28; 1.13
